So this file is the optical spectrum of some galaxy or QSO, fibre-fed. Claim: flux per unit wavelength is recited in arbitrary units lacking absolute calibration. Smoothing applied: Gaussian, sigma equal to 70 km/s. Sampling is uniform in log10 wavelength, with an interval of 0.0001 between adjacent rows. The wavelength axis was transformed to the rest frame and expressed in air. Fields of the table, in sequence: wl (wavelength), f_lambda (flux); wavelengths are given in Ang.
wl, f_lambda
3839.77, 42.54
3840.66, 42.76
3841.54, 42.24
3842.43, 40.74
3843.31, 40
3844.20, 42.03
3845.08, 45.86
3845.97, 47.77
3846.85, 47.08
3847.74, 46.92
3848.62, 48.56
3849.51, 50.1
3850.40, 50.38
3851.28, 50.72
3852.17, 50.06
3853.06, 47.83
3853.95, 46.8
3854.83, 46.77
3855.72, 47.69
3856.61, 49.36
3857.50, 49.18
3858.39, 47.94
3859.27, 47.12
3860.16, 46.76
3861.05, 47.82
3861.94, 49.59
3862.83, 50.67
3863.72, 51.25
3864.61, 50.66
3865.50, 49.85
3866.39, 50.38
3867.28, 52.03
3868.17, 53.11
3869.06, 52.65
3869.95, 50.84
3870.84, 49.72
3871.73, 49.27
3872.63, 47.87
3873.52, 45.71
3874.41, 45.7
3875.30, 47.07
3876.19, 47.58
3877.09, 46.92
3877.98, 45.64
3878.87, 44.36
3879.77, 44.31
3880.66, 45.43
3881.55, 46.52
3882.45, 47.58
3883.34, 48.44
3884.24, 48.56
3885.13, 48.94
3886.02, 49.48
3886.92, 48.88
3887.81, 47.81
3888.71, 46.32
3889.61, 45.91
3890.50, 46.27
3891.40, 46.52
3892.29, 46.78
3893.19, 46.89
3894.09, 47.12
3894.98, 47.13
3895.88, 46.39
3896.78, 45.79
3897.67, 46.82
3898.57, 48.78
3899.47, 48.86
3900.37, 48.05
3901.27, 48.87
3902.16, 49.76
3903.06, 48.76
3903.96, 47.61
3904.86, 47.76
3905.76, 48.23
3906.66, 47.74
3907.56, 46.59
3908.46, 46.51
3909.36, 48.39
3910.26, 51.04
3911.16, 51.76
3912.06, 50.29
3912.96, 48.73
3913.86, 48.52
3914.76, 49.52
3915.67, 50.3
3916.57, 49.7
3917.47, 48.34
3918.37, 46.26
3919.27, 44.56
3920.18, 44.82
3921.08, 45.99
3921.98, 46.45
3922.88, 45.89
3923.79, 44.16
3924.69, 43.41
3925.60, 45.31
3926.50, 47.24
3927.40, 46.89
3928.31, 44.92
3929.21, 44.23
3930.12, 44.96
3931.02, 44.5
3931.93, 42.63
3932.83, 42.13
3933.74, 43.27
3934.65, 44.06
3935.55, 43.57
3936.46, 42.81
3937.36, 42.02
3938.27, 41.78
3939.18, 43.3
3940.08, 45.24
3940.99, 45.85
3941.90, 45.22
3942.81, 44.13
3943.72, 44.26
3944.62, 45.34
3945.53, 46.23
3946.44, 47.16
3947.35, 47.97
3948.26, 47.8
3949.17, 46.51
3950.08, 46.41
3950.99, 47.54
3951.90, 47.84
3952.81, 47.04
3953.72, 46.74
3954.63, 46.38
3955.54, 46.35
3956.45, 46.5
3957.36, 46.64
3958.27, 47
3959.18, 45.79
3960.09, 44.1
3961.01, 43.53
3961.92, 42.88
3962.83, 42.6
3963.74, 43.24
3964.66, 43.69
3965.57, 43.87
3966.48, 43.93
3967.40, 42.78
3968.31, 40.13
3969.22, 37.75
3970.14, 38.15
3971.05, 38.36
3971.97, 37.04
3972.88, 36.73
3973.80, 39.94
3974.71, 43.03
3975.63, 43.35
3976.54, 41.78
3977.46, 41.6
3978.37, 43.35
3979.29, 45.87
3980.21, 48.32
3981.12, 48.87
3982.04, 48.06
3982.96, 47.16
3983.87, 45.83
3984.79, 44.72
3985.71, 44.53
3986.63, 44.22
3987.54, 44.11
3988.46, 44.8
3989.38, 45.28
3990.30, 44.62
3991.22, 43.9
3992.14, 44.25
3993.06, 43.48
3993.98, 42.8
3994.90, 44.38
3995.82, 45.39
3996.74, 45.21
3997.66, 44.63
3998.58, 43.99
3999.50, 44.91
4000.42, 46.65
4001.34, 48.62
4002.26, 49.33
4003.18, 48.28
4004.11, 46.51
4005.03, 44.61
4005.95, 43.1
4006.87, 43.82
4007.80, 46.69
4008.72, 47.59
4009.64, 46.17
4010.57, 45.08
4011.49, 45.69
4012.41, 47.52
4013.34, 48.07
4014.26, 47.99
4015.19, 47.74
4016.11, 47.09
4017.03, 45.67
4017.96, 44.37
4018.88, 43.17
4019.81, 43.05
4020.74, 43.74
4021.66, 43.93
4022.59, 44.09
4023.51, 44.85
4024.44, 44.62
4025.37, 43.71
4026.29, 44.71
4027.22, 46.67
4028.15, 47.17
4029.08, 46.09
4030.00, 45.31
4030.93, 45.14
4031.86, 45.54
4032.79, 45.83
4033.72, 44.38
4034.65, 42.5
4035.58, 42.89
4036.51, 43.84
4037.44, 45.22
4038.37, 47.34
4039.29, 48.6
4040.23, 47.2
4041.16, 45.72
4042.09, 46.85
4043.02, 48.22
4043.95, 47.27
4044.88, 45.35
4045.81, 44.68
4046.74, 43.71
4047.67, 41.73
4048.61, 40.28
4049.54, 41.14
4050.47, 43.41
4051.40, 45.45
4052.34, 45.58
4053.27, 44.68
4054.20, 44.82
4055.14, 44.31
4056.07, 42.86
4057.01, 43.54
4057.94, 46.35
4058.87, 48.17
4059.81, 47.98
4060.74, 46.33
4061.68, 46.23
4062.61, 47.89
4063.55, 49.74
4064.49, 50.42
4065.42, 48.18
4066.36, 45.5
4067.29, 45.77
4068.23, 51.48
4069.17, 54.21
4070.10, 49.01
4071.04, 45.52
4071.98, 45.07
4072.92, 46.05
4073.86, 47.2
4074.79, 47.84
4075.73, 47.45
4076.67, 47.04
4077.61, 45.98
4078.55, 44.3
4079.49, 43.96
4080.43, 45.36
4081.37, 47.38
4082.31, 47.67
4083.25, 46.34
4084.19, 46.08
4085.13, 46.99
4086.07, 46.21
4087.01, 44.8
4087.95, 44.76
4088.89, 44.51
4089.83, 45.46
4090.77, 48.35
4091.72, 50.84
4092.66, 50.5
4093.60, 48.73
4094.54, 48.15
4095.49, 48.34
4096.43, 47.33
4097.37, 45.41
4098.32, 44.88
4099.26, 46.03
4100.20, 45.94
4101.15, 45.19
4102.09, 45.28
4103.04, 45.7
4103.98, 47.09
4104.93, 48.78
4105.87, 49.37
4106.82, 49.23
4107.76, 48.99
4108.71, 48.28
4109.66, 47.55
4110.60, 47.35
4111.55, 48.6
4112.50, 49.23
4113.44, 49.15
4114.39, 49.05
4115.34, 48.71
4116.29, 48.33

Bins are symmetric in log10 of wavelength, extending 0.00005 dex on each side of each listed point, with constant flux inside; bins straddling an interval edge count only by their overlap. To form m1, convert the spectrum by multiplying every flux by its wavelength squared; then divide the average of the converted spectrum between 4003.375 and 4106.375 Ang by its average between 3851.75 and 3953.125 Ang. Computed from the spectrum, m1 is 1.06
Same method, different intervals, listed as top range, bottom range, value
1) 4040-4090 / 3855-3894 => 1.05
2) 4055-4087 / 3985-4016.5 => 1.06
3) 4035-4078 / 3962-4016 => 1.08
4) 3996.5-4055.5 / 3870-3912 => 1.02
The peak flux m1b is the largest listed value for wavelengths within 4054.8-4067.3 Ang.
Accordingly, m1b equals 50.42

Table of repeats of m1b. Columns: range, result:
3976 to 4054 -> 49.33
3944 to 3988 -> 48.87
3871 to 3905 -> 49.76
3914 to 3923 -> 50.3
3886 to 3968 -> 51.76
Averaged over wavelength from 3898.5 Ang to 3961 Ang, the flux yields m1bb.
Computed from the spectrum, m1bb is 46.4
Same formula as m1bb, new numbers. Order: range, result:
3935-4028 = 44.7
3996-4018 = 46.3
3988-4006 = 45.3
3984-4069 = 45.5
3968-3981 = 41.3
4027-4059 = 45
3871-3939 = 46.7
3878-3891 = 47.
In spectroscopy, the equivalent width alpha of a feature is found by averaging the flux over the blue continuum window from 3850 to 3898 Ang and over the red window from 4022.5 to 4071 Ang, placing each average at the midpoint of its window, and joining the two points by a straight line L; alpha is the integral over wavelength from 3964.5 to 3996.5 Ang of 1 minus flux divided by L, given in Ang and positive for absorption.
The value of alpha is 2.3 Ang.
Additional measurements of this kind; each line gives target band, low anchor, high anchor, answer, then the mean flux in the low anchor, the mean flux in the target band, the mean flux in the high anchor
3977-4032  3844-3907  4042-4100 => 1.8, 48.1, 45.4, 46.4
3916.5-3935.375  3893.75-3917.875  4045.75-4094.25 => 1.2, 48.4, 45.1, 46.3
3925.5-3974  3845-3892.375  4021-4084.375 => 3.2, 48.2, 44.1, 45.9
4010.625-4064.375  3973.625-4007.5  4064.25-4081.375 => 1.0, 45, 45.4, 47.2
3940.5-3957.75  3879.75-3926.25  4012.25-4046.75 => 0.1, 47.5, 46.4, 45.5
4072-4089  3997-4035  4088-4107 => 0.3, 45.6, 46.1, 47.2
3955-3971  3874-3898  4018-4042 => 0.9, 46.9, 43.4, 45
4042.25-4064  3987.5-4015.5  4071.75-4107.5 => 0.5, 45.6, 45.2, 46.8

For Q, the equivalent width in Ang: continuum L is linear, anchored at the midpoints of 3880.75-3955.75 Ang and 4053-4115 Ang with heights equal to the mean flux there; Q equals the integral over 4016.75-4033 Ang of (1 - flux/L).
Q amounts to 0.72 Ang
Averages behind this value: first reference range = 46.6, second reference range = 47.1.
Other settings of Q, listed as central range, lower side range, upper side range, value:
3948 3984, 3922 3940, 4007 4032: 0.5 Ang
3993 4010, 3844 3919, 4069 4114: 0.7 Ang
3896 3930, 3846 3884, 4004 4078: 0.2 Ang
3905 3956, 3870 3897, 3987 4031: 0.3 Ang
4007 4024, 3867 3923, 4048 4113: 0.5 Ang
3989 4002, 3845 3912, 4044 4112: 0.6 Ang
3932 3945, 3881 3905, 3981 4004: 0.8 Ang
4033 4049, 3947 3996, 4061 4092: 0.3 Ang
